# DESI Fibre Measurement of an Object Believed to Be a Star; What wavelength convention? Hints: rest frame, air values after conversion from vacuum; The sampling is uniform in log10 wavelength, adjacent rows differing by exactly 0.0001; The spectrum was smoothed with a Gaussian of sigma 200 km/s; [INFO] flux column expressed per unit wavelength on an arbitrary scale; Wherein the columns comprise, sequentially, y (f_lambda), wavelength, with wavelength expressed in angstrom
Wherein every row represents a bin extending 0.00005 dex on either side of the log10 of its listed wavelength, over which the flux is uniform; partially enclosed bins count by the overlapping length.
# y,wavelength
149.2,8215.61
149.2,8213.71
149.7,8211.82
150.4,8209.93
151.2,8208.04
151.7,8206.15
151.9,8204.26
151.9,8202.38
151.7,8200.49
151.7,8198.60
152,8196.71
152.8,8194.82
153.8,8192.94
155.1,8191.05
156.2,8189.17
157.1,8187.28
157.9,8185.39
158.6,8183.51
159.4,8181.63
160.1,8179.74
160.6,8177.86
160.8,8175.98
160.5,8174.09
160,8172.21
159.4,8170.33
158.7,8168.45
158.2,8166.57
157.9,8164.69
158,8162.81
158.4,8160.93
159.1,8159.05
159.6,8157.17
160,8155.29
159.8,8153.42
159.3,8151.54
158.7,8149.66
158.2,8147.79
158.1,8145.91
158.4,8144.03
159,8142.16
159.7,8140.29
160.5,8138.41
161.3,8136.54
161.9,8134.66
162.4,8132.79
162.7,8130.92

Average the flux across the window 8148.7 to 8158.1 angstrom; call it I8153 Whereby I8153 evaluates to 160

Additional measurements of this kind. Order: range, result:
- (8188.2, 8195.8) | 154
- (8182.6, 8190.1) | 157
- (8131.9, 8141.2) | 161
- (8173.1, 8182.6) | 160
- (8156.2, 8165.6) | 159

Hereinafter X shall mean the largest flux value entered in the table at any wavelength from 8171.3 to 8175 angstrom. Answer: 160.5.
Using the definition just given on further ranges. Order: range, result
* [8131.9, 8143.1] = 162.4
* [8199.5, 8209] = 151.9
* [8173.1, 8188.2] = 160.8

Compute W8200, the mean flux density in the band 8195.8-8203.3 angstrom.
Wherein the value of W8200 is 152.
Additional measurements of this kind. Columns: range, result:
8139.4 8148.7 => 159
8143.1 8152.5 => 158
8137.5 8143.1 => 160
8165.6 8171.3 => 159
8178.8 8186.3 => 159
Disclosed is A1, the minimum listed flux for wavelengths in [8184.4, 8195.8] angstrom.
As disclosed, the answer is 152.8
